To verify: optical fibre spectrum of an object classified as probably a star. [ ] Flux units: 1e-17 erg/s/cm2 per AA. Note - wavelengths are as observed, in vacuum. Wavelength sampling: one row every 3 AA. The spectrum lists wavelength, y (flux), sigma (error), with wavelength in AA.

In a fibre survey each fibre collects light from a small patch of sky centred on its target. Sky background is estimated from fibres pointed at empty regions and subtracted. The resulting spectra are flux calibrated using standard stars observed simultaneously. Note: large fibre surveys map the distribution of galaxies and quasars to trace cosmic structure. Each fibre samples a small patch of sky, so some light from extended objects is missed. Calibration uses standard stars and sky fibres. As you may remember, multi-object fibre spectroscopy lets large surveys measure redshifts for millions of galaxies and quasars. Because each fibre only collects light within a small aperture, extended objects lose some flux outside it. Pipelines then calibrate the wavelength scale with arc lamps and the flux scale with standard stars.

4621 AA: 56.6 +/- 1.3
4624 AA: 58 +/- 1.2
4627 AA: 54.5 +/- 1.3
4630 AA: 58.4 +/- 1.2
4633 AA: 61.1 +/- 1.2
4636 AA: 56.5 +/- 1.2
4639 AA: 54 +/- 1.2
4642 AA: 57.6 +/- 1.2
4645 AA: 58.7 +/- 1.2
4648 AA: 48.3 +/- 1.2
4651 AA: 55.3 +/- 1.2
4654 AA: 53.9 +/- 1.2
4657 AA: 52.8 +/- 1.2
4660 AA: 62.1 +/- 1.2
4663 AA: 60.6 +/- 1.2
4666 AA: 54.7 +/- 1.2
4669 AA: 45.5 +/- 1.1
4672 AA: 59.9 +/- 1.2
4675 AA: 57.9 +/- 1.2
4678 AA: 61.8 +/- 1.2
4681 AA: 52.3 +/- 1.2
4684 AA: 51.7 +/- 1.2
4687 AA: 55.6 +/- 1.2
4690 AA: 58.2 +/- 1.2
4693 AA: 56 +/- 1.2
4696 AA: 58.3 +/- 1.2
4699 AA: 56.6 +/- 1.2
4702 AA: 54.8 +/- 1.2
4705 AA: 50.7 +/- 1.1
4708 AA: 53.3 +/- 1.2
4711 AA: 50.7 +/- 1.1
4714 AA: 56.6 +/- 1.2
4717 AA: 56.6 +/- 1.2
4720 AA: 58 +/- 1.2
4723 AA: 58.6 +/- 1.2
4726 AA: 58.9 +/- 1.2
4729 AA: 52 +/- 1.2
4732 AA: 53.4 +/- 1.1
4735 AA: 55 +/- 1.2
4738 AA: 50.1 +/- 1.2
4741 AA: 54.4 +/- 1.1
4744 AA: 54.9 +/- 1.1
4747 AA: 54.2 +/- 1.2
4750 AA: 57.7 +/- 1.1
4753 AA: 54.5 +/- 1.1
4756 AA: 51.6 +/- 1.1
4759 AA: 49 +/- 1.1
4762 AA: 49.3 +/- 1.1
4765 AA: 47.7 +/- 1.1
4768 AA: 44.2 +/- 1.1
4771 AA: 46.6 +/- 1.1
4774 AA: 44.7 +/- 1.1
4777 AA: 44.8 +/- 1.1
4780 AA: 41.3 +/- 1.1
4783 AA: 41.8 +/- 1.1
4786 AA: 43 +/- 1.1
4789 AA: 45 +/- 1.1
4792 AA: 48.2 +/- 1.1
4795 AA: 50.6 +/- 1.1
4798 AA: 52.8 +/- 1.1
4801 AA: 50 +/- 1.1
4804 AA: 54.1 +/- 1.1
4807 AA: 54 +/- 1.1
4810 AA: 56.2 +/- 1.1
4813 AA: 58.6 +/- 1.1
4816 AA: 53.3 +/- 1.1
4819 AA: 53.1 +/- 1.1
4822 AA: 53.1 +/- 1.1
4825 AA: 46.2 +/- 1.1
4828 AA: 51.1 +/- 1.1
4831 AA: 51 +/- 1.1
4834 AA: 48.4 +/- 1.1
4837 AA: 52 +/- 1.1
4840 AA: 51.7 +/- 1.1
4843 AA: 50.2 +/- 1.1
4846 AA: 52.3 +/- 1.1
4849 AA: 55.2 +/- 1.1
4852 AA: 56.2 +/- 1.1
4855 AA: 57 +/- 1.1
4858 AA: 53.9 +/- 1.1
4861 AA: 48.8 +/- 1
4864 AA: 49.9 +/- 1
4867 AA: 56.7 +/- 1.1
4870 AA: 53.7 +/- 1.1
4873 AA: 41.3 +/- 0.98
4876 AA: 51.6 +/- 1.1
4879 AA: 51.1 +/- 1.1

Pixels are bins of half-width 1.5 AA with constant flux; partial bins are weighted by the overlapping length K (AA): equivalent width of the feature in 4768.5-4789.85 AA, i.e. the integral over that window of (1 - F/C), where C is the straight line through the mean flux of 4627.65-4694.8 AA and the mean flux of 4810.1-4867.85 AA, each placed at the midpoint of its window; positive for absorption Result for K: 3.9 AA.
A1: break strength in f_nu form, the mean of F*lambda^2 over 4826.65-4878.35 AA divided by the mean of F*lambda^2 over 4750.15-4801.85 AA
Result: 1.12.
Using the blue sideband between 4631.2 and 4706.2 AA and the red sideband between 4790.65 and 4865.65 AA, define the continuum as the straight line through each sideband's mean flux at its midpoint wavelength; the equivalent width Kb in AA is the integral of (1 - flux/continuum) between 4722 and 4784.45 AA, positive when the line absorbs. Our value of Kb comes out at 3.9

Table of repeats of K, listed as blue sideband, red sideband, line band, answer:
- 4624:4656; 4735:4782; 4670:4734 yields -3.7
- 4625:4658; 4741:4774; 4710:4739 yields -1.6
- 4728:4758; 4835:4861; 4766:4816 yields 4.5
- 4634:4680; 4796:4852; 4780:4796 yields 2.4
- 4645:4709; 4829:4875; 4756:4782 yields 3.6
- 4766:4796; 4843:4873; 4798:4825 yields -3.0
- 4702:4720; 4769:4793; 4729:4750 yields -1.6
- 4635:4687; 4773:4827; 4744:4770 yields 0.1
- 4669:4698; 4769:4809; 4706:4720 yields -0.2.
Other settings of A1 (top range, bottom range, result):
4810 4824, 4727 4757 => 1.04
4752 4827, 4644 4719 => 0.93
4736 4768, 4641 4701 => 0.96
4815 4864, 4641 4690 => 1.01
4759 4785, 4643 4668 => 0.85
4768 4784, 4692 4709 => 0.83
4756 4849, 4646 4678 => 0.95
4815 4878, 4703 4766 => 1.01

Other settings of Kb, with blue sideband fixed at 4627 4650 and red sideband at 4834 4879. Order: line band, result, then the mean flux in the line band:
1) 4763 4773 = 1.4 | 46.2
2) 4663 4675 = 0.2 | 54.8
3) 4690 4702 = -0.4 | 56.9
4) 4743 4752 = -0.2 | 55.6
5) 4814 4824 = -0.1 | 53.1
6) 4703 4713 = 0.5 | 52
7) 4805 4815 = -0.6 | 56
